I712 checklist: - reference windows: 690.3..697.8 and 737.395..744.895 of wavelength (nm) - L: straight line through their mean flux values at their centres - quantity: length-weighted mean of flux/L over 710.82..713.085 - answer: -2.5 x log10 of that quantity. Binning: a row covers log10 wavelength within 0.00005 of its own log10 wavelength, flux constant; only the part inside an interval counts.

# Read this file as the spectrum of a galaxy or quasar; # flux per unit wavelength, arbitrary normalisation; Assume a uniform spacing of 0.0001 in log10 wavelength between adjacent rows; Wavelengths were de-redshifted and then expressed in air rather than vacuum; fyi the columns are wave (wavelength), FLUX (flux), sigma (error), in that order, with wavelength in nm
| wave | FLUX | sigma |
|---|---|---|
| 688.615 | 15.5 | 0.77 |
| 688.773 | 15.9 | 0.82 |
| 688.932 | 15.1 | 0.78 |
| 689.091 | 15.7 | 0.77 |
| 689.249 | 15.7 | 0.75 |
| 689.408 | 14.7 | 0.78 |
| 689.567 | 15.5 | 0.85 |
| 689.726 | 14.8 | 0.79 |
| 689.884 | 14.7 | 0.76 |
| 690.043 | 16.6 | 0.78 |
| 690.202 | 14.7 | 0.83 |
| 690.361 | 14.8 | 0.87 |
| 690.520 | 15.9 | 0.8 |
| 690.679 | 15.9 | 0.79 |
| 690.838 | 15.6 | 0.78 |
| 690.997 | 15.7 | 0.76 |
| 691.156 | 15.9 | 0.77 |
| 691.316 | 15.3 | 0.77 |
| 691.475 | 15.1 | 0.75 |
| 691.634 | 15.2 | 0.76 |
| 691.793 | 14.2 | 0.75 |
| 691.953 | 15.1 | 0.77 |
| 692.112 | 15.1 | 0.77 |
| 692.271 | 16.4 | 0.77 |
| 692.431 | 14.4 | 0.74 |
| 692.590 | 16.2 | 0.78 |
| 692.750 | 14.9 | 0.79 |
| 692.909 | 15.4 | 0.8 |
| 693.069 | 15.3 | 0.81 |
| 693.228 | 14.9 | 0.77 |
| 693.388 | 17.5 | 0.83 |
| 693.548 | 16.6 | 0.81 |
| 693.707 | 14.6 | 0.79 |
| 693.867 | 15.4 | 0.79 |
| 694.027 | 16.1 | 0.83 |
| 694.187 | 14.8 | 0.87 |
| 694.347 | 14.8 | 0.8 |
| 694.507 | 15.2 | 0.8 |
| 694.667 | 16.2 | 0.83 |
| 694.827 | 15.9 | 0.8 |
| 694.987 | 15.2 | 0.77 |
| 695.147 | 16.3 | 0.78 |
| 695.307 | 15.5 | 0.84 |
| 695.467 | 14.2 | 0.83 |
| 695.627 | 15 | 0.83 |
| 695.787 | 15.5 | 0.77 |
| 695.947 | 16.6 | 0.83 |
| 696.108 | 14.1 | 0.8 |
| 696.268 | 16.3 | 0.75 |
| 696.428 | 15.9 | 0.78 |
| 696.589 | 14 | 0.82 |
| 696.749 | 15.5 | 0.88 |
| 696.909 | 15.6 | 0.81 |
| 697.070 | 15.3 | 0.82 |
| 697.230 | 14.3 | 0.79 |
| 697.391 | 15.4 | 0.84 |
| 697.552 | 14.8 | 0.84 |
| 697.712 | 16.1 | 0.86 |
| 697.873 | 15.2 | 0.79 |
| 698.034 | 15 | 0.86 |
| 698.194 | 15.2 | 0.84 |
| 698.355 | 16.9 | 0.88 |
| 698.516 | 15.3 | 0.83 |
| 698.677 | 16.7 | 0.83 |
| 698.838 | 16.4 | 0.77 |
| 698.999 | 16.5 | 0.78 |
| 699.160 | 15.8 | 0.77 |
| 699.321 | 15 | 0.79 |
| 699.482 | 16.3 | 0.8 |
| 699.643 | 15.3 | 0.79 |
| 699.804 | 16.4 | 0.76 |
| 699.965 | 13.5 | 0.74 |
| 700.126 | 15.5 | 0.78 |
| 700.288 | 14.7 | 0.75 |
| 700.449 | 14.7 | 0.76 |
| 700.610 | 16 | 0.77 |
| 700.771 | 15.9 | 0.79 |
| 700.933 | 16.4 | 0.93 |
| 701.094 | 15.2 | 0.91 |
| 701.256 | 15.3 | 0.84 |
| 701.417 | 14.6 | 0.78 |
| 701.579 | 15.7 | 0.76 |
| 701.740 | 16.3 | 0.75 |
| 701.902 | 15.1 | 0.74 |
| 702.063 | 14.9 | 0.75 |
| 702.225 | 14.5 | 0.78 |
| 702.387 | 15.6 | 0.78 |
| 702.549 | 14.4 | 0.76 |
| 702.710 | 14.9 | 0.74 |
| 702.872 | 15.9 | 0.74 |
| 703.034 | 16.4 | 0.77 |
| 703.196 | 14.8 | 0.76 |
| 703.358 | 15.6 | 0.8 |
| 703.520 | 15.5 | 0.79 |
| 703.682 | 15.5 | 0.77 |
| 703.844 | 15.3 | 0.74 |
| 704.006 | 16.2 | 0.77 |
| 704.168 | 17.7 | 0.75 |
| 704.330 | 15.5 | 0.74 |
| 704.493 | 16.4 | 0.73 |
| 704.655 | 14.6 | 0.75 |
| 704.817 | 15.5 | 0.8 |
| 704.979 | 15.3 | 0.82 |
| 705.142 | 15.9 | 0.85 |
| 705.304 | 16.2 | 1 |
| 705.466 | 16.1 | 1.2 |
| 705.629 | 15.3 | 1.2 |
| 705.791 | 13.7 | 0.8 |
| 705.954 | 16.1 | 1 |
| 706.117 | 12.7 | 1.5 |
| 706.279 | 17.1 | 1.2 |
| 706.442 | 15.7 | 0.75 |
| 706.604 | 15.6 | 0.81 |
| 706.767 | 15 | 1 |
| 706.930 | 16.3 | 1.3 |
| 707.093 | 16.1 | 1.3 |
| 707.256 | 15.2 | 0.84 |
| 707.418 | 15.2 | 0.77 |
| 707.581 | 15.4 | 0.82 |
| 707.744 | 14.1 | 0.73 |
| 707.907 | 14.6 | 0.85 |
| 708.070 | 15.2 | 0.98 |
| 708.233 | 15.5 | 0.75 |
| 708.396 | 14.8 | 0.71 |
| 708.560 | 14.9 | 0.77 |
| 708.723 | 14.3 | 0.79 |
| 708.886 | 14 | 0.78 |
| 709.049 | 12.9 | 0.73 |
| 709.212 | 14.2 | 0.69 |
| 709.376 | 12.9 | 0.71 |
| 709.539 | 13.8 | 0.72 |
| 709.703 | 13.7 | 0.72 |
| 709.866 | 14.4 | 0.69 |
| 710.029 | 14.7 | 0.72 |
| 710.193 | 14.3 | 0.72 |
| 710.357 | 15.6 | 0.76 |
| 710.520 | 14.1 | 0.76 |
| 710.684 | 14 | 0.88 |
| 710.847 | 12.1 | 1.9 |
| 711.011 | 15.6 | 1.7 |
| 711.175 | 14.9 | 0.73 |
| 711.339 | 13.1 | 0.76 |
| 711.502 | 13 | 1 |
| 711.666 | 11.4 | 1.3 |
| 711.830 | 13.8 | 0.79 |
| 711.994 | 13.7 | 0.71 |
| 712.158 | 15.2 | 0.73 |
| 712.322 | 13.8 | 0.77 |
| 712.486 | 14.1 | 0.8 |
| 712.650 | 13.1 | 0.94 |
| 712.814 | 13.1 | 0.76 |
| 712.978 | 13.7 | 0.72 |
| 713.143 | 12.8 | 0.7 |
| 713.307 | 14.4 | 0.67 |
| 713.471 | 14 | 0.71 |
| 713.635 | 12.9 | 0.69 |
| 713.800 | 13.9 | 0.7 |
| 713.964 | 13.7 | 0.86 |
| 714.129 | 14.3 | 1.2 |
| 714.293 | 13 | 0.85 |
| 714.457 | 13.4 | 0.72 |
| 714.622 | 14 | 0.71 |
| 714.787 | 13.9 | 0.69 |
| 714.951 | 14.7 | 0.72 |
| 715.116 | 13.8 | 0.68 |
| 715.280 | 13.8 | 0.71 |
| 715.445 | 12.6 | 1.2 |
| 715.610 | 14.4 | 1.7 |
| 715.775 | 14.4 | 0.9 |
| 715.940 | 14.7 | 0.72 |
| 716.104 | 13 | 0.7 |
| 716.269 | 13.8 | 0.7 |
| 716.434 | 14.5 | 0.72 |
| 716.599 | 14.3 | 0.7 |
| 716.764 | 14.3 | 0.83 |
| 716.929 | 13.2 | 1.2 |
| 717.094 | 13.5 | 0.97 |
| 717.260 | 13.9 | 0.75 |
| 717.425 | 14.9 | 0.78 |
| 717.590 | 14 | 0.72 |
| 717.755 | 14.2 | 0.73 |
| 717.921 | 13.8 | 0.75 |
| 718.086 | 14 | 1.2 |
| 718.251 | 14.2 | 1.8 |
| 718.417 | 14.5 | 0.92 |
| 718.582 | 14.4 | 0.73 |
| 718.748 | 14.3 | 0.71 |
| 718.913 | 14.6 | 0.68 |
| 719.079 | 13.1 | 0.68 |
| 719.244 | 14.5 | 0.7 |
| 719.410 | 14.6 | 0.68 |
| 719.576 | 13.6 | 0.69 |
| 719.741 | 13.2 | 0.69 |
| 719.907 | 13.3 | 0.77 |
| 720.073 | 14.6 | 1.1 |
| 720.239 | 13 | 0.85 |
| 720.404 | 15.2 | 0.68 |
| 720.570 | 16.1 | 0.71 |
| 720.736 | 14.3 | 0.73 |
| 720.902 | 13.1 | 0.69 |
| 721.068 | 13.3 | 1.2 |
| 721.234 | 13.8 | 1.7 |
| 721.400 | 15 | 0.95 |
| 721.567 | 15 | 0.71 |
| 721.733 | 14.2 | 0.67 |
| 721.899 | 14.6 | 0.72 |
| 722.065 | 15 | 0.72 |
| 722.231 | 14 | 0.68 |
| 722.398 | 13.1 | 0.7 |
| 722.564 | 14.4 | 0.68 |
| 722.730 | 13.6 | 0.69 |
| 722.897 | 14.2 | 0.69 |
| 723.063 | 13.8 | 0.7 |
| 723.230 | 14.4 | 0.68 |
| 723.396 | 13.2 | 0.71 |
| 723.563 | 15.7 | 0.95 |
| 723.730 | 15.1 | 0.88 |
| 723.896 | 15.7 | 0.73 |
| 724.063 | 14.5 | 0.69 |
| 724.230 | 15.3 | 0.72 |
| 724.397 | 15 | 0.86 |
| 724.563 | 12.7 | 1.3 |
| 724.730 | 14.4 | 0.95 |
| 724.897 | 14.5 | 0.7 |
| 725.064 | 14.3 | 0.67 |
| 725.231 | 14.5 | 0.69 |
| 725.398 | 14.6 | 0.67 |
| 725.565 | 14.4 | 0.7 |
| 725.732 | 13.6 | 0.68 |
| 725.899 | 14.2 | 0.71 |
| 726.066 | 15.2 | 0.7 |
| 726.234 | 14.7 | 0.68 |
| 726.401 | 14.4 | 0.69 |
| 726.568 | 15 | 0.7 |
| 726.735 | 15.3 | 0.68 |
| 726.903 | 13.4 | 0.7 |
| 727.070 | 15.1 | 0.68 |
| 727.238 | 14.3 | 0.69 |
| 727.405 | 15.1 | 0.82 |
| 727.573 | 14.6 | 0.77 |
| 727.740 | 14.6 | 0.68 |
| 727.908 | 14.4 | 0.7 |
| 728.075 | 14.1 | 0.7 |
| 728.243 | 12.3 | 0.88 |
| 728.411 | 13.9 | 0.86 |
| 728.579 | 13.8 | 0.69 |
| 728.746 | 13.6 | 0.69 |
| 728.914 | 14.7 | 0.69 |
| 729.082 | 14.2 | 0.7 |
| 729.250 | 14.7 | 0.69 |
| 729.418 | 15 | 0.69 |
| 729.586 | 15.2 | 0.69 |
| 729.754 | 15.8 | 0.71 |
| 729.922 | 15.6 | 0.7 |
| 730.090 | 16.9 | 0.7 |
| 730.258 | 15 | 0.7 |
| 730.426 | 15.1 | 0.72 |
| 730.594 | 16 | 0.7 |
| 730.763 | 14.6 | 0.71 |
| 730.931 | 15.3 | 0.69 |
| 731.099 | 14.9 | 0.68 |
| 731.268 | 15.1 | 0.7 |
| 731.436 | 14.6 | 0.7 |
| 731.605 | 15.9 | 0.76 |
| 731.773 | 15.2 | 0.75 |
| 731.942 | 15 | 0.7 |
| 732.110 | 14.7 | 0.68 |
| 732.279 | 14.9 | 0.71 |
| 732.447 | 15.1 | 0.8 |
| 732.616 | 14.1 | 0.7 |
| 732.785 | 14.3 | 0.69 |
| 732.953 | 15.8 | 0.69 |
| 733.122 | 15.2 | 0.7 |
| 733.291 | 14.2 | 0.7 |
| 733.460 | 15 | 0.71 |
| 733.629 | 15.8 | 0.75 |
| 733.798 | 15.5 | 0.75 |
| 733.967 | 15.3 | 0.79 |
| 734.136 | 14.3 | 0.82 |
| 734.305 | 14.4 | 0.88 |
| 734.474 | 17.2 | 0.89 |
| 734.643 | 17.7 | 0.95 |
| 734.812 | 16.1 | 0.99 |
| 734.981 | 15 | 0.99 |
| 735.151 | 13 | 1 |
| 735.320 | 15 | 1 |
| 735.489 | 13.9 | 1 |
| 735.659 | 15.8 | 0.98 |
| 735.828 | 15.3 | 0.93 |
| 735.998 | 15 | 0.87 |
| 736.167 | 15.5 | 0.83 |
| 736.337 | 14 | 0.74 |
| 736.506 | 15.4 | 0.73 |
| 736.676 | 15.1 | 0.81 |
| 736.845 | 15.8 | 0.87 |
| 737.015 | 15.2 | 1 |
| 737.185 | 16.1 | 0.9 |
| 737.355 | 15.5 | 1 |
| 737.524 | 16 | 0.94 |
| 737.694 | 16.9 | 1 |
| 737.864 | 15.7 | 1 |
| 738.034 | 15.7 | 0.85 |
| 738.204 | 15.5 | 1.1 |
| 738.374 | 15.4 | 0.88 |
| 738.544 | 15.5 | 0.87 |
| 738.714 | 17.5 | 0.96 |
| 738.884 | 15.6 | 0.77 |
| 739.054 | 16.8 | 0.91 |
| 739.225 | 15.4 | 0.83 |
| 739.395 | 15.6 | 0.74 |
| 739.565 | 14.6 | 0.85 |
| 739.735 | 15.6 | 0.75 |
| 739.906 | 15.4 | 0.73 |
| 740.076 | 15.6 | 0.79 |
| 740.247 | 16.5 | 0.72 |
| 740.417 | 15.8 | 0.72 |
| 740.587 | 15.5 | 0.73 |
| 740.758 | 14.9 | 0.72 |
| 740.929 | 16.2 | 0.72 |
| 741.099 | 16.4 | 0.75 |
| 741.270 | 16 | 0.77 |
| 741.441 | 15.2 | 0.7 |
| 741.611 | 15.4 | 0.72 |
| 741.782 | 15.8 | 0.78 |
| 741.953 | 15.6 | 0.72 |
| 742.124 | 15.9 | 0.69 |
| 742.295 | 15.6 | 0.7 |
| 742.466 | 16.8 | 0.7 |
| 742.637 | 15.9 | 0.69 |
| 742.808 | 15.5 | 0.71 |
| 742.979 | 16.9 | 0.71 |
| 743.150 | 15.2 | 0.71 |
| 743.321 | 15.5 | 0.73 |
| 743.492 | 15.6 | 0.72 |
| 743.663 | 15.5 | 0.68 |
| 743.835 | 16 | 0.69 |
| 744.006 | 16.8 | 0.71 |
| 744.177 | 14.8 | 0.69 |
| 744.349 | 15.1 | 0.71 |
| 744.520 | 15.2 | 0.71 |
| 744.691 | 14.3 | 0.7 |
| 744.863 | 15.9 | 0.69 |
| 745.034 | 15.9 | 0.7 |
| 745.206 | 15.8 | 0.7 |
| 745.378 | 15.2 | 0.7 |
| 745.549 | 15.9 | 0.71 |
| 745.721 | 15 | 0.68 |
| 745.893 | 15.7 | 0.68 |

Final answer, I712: 0.14 mag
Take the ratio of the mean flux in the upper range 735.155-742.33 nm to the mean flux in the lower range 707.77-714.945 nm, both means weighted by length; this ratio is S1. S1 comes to 1.1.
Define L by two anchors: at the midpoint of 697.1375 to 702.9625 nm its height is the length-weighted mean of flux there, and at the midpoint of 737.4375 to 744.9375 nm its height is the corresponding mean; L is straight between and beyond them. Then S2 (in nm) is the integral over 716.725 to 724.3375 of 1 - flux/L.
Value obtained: 0.665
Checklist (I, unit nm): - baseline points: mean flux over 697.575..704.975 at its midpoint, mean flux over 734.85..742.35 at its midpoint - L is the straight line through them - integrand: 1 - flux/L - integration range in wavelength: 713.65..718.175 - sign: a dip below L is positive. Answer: 0.48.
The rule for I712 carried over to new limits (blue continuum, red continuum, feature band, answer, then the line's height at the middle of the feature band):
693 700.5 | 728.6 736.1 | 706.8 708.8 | 0.017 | 15.4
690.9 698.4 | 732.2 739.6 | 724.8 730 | 0.066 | 15.4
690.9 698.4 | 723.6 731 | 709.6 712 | 0.085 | 15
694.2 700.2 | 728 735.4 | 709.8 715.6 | 0.108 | 15.3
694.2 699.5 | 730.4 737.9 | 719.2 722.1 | 0.081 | 15.3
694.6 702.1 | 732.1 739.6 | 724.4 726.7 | 0.074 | 15.4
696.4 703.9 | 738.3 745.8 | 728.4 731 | 0.044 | 15.6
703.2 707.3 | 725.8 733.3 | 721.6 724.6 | 0.044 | 15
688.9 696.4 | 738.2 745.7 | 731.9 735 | 0.028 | 15.7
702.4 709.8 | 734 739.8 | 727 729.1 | 0.088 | 15.4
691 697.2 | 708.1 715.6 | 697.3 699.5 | -0.049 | 15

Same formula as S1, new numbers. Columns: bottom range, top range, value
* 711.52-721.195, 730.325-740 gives 1.10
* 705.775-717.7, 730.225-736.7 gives 1.07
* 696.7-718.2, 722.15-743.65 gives 1.02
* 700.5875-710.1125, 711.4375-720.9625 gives 0.91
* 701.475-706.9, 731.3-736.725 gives 0.98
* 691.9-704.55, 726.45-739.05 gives 0.97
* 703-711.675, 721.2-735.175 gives 0.99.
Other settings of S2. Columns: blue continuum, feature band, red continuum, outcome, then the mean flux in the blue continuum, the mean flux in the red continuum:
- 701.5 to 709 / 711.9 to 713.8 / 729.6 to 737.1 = 0.197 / 15.4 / 15.2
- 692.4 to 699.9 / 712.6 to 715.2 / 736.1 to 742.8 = 0.322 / 15.5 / 15.7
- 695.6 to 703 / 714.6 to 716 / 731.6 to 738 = 0.121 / 15.4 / 15.3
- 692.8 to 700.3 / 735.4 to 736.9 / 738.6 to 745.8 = 0.058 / 15.5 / 15.7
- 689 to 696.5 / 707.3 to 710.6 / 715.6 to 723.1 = 0.044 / 15.4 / 14.1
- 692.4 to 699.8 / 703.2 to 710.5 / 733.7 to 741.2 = 0.207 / 15.5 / 15.6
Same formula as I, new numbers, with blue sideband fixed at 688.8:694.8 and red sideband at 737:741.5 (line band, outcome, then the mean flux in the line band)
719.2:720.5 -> 0.14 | 14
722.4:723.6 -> 0.12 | 14.1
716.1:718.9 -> 0.27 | 14.1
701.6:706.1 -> 0.01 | 15.5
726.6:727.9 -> 0.09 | 14.6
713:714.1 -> 0.14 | 13.6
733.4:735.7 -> 0.07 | 15.3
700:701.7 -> 0.01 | 15.4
